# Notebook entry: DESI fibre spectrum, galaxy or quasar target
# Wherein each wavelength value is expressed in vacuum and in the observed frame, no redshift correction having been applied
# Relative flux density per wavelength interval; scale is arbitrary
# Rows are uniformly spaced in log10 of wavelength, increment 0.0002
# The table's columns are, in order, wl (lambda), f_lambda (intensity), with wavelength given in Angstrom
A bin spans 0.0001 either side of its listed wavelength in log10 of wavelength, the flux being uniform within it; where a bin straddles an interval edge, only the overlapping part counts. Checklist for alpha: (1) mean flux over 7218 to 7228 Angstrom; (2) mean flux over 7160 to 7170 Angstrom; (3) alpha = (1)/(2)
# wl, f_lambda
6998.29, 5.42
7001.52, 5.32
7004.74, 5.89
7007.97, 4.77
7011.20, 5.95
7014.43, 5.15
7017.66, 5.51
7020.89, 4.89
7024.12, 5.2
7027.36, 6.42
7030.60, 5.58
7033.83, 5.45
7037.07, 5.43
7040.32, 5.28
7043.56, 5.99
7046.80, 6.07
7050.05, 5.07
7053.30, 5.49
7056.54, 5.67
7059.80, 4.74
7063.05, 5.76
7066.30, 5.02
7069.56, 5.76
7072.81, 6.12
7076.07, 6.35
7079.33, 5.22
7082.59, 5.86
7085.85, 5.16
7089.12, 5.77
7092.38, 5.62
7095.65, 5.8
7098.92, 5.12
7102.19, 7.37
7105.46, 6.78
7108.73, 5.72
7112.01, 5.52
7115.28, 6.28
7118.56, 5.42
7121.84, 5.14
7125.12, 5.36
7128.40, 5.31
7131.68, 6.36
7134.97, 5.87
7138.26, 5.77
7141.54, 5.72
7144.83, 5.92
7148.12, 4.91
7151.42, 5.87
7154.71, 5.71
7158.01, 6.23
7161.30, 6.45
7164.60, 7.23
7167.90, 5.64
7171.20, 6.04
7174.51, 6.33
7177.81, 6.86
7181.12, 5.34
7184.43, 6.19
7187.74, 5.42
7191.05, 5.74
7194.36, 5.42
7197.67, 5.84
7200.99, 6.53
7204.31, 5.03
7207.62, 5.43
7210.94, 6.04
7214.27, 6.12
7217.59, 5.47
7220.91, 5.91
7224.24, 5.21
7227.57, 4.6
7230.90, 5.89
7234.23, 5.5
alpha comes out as 0.8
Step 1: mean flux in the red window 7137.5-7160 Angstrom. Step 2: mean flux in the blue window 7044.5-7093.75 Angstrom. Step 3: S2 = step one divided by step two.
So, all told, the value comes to 1.03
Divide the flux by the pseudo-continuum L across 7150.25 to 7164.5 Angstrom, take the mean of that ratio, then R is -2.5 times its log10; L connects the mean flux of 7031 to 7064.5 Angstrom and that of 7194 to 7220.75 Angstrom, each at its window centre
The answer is -0.10 mag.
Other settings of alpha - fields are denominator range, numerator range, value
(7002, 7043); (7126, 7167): 1.08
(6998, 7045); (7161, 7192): 1.12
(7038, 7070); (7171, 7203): 1.09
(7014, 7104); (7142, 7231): 1.04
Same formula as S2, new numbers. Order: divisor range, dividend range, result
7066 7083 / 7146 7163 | 1.01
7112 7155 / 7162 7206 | 1.06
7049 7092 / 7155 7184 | 1.12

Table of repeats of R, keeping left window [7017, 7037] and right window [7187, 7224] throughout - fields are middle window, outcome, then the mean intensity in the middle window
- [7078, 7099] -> 0.01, 5.54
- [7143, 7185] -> -0.07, 6.05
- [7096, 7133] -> -0.05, 5.85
